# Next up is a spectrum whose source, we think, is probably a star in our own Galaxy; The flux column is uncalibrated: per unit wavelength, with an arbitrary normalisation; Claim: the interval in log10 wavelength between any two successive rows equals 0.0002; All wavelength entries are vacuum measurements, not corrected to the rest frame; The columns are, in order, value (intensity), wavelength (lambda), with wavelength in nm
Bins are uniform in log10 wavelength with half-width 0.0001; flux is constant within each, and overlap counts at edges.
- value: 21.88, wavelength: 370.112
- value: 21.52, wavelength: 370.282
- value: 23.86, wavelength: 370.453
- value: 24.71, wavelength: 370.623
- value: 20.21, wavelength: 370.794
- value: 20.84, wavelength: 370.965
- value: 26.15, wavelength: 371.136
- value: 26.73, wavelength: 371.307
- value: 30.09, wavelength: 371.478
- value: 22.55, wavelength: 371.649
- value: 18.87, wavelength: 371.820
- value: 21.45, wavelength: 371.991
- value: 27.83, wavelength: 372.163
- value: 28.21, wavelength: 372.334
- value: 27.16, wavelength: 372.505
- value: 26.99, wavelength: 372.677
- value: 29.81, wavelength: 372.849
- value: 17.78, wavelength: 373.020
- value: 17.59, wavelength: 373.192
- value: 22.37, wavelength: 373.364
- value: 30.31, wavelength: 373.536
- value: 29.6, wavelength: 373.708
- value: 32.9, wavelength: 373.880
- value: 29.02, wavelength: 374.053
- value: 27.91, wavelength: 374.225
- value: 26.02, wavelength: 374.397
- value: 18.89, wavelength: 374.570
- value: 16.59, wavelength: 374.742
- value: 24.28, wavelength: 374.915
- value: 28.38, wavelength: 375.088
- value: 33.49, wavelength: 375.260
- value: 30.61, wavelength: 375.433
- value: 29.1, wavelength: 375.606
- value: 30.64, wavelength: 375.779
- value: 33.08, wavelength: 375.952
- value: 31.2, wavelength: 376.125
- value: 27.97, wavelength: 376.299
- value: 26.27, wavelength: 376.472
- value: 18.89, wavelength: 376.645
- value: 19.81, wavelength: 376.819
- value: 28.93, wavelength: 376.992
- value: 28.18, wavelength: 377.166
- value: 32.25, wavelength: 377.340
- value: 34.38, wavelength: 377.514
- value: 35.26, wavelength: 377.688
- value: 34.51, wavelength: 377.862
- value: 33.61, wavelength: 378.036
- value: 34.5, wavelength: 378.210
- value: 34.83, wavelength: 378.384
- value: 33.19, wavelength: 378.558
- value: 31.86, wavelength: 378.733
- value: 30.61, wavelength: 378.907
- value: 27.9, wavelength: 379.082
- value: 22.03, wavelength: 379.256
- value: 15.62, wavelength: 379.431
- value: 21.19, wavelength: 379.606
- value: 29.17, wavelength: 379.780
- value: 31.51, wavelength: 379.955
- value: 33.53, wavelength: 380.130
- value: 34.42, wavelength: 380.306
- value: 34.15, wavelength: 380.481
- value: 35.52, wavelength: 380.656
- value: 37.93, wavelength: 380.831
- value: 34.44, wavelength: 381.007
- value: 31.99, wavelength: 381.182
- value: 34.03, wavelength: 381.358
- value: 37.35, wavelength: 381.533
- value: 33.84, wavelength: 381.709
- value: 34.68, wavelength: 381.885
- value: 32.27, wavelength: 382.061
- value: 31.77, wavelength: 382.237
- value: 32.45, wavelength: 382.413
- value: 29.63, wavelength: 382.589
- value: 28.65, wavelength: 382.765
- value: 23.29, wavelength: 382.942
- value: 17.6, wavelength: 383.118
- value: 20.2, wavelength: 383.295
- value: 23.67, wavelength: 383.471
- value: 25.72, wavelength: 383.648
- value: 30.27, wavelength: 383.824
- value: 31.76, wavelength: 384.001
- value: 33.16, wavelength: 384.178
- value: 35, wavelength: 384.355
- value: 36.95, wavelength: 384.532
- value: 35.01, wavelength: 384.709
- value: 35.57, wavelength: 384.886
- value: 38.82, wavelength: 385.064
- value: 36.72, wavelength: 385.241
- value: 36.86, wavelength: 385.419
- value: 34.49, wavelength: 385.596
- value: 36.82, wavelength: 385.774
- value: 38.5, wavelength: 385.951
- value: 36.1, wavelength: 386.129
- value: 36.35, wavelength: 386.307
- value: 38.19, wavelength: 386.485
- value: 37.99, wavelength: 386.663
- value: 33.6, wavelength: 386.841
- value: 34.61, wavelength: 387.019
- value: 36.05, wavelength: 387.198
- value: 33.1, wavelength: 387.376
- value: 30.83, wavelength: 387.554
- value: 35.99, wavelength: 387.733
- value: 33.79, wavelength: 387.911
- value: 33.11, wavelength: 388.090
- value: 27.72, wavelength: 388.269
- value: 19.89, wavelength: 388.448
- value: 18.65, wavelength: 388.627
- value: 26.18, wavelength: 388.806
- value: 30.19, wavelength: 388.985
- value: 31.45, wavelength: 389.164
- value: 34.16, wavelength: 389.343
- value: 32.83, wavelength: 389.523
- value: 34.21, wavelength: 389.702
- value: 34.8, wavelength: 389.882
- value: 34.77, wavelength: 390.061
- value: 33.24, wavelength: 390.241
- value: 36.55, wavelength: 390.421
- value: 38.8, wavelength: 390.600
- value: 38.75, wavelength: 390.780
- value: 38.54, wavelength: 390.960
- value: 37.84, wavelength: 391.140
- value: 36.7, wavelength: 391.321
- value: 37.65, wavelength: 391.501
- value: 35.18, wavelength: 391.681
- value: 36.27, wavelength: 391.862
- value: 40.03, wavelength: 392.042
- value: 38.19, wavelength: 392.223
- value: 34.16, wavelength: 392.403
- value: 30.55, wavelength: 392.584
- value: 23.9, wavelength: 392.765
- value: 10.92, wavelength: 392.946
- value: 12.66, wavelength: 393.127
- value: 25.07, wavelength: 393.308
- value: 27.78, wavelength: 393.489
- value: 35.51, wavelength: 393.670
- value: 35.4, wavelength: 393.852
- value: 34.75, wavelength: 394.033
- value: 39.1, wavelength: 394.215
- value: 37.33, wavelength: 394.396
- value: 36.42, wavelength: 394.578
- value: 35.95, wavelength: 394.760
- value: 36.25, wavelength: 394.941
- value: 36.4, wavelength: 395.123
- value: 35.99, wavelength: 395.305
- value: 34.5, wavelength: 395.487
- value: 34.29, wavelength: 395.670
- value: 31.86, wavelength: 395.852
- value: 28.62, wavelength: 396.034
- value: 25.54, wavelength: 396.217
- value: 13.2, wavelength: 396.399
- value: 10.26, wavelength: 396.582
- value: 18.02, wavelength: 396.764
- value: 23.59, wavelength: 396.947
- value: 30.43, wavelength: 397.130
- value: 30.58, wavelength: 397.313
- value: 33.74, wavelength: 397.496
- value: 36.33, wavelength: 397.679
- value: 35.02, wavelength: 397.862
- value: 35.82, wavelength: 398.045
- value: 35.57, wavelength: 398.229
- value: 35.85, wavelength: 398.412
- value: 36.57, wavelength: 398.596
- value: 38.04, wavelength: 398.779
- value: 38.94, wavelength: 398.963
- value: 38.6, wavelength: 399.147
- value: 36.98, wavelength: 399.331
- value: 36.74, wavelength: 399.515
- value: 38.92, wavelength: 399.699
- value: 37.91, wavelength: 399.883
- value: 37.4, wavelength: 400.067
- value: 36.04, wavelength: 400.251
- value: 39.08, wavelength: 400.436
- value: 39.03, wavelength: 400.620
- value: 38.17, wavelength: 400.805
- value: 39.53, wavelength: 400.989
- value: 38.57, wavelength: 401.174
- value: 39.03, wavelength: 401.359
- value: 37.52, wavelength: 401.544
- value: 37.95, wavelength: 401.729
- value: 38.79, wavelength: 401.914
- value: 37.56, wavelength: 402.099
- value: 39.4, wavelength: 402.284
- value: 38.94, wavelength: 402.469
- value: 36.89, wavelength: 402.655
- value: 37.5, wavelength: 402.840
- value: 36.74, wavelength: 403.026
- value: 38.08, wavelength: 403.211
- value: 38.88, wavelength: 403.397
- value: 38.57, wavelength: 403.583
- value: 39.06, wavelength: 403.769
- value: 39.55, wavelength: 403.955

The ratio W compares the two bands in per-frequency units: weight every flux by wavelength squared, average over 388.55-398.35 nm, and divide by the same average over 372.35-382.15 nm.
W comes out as 1.17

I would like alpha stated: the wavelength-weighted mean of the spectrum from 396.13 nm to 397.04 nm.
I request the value 18.1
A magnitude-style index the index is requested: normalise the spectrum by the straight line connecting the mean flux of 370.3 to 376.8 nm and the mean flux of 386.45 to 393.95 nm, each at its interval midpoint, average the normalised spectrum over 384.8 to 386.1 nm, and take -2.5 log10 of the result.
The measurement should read -0.21 mag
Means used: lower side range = 25.8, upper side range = 32.2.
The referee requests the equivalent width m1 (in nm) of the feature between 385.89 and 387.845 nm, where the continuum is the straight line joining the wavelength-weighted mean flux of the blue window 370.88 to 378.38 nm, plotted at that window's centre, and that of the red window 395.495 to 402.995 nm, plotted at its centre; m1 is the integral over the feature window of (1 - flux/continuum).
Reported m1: -0.30 nm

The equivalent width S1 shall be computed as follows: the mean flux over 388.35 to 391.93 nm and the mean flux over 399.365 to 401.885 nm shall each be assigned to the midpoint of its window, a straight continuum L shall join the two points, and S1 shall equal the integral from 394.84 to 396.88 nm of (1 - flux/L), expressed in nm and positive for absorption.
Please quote 0.46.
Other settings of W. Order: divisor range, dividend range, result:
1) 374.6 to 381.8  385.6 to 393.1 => 1.17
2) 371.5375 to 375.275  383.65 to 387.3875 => 1.49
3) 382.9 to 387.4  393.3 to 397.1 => 0.97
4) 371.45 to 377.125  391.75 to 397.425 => 1.26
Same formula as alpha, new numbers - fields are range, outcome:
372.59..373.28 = 23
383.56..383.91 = 28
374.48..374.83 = 17.8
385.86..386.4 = 37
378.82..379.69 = 23.5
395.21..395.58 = 35.2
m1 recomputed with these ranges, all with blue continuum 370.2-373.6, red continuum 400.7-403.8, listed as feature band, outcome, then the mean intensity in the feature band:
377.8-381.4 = -0.44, 31.2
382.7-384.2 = 0.20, 25.7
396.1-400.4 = 0.50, 32.3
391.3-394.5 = 0.22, 31.6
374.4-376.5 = -0.13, 27.5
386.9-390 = 0.08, 31.1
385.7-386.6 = -0.19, 37.2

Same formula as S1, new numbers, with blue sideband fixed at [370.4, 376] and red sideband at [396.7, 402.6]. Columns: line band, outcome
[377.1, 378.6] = -0.315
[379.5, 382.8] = -0.406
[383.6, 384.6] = -0.073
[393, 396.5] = 0.320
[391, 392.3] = -0.172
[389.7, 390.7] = -0.094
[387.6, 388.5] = 0.031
